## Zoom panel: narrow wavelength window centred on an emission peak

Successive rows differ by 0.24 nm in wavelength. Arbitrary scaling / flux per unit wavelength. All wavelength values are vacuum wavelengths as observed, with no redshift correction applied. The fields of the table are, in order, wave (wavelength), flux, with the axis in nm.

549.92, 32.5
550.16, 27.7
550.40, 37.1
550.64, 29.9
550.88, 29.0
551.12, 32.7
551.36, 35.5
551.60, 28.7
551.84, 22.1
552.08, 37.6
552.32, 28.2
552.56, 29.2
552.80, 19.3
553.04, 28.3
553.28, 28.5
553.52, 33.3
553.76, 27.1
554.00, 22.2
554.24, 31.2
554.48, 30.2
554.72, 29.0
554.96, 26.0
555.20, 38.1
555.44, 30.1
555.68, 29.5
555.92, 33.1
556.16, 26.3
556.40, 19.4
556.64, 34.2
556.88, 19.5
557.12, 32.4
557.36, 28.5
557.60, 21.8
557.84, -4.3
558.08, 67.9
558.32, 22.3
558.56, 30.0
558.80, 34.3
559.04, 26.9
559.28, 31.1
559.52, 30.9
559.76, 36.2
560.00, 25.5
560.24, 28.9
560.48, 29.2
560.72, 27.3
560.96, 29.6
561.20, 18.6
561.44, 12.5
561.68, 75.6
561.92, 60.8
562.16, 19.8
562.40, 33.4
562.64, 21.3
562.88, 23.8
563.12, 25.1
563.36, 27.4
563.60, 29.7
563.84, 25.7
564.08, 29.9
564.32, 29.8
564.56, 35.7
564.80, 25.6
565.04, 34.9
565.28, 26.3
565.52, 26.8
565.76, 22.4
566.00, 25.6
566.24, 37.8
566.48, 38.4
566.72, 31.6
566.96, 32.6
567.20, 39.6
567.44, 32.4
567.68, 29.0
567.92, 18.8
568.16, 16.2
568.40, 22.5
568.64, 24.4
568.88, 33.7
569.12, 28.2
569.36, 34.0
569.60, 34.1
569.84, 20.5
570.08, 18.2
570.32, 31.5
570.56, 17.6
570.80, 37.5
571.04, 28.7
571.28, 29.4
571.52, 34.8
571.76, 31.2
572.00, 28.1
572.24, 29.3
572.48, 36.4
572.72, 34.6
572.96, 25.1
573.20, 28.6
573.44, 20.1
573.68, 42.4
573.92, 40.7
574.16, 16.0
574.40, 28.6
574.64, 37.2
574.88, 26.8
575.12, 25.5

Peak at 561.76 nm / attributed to H-gamma 4340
